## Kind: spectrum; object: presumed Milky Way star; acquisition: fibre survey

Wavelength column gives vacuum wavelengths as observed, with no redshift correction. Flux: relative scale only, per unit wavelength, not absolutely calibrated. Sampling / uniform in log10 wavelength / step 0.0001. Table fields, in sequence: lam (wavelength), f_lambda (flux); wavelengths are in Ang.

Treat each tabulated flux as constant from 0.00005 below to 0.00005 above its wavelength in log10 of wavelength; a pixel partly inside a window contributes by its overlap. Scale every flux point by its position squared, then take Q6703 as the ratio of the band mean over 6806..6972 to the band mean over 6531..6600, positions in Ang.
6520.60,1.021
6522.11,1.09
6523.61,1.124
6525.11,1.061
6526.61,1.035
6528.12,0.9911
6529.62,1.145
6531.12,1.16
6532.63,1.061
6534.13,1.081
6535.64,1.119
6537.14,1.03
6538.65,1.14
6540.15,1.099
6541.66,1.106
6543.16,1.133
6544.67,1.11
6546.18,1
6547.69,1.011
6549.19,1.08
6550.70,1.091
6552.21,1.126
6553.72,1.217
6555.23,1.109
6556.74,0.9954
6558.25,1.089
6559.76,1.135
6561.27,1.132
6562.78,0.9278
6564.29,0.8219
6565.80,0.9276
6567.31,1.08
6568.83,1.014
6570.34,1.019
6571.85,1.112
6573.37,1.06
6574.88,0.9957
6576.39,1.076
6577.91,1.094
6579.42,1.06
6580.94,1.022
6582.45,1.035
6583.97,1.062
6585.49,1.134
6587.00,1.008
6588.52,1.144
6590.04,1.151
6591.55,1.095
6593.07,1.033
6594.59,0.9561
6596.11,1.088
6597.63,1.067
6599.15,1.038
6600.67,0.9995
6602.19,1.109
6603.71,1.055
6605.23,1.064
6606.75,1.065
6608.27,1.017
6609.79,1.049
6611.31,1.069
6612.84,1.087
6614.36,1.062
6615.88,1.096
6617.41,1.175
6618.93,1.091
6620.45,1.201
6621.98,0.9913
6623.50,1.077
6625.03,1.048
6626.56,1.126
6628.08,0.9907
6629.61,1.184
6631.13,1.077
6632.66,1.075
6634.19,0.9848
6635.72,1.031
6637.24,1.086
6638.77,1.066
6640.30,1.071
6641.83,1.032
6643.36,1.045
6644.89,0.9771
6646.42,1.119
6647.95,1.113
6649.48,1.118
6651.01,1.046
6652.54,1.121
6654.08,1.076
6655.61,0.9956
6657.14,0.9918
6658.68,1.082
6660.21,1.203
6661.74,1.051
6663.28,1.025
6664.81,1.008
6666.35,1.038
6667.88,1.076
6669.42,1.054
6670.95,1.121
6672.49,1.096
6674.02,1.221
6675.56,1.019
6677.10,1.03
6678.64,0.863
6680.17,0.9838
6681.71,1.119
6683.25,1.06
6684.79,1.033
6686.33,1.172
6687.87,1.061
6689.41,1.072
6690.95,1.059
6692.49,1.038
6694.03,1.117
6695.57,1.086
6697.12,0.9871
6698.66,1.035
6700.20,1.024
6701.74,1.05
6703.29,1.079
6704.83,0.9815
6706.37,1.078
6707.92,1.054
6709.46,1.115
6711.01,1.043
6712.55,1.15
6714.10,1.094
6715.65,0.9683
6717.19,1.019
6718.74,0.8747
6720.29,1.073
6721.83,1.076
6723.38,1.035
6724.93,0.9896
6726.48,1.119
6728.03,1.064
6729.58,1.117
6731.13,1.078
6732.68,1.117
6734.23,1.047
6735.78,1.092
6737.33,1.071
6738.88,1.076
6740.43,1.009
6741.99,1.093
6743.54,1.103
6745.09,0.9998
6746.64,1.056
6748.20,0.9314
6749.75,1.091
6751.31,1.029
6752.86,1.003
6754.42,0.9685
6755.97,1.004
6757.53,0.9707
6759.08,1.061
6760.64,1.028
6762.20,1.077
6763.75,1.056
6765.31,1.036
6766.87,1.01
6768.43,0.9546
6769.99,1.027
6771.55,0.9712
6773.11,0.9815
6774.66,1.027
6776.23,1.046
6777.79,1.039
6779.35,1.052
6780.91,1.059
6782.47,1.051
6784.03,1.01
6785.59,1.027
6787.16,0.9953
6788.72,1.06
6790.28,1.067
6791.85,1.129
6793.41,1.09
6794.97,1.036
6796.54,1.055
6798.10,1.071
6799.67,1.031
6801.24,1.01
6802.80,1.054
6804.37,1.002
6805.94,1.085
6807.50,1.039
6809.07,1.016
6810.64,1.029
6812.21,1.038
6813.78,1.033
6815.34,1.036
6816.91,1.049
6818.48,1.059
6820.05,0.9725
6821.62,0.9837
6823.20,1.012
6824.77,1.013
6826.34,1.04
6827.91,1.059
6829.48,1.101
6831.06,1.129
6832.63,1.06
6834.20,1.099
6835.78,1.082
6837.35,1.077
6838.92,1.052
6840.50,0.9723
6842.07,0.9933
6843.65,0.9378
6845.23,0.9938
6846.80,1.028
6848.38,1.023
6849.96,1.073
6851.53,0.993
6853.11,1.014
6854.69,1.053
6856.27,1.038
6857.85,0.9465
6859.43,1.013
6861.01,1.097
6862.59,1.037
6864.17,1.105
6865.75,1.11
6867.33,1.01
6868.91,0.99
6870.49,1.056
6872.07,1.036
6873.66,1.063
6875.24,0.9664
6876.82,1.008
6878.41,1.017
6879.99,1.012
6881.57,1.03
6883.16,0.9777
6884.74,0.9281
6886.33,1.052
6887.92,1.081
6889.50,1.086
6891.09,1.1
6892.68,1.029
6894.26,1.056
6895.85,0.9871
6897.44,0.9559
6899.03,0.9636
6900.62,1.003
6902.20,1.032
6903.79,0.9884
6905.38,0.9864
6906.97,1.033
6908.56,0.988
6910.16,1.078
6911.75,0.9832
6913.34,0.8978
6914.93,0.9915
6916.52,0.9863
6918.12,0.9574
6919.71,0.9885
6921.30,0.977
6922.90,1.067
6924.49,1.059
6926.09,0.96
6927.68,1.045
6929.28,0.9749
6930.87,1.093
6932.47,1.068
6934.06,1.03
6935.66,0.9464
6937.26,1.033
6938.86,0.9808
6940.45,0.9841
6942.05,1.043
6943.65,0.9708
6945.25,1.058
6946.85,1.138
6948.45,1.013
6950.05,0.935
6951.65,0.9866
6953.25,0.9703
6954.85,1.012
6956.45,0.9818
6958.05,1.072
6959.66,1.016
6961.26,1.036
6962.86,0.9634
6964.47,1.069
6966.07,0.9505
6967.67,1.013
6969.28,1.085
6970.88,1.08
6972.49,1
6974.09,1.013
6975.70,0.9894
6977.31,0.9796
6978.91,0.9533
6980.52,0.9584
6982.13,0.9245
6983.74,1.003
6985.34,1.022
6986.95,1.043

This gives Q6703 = 1.1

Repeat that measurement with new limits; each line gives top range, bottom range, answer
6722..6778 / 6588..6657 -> 1.01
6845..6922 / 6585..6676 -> 1.02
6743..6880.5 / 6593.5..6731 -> 1.02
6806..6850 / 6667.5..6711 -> 1.02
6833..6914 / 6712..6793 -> 1.02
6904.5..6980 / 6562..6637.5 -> 1.06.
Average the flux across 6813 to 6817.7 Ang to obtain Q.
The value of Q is 1.04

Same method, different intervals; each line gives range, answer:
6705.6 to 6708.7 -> 1.07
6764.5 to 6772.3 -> 0.999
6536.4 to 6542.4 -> 1.09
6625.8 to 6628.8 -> 1.06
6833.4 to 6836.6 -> 1.09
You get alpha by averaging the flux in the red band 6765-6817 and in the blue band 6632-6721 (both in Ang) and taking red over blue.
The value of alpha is 0.98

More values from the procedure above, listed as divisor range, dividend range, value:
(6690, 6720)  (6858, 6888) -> 0.98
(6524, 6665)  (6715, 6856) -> 0.97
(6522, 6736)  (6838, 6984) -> 0.95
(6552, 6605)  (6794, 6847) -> 0.98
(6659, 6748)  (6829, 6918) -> 0.97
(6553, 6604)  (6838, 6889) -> 0.97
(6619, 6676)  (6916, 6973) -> 0.95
